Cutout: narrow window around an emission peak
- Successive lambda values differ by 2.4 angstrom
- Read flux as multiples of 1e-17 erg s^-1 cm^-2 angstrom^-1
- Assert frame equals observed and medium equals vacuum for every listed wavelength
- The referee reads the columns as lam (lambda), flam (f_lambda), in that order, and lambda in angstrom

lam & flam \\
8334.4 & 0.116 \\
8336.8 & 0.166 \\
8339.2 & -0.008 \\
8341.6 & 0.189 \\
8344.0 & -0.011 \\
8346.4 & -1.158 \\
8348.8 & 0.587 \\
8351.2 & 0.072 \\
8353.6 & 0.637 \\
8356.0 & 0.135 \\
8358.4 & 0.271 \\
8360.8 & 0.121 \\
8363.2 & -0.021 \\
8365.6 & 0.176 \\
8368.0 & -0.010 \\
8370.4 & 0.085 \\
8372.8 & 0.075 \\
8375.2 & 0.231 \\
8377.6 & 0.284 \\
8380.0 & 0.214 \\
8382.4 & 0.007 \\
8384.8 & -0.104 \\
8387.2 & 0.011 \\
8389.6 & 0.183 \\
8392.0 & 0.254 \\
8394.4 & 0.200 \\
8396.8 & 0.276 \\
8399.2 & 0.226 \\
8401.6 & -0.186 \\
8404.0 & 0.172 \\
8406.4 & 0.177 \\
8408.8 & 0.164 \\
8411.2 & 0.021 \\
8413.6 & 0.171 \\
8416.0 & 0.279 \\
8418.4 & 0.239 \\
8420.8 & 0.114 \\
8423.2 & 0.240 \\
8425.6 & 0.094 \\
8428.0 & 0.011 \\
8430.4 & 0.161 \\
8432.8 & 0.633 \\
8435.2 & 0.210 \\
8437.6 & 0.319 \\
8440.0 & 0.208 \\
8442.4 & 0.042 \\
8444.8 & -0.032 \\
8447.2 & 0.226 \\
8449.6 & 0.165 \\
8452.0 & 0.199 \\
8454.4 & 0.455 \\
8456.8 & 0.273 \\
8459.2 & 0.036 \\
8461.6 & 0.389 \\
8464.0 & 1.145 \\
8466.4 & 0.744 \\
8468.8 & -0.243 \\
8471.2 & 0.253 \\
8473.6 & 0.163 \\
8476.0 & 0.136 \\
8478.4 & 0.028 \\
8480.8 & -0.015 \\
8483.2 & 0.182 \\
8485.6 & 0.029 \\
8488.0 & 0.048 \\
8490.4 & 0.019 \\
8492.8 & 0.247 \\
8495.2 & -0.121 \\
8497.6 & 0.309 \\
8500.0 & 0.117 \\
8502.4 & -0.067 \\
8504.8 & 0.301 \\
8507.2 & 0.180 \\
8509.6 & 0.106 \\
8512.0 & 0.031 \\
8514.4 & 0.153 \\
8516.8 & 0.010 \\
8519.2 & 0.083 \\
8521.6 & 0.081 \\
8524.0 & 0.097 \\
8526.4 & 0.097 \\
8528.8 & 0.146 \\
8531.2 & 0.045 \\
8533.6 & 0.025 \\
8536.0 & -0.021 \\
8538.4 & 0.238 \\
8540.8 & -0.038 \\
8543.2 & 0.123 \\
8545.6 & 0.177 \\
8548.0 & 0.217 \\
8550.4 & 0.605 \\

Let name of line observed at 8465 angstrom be H-beta 4861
